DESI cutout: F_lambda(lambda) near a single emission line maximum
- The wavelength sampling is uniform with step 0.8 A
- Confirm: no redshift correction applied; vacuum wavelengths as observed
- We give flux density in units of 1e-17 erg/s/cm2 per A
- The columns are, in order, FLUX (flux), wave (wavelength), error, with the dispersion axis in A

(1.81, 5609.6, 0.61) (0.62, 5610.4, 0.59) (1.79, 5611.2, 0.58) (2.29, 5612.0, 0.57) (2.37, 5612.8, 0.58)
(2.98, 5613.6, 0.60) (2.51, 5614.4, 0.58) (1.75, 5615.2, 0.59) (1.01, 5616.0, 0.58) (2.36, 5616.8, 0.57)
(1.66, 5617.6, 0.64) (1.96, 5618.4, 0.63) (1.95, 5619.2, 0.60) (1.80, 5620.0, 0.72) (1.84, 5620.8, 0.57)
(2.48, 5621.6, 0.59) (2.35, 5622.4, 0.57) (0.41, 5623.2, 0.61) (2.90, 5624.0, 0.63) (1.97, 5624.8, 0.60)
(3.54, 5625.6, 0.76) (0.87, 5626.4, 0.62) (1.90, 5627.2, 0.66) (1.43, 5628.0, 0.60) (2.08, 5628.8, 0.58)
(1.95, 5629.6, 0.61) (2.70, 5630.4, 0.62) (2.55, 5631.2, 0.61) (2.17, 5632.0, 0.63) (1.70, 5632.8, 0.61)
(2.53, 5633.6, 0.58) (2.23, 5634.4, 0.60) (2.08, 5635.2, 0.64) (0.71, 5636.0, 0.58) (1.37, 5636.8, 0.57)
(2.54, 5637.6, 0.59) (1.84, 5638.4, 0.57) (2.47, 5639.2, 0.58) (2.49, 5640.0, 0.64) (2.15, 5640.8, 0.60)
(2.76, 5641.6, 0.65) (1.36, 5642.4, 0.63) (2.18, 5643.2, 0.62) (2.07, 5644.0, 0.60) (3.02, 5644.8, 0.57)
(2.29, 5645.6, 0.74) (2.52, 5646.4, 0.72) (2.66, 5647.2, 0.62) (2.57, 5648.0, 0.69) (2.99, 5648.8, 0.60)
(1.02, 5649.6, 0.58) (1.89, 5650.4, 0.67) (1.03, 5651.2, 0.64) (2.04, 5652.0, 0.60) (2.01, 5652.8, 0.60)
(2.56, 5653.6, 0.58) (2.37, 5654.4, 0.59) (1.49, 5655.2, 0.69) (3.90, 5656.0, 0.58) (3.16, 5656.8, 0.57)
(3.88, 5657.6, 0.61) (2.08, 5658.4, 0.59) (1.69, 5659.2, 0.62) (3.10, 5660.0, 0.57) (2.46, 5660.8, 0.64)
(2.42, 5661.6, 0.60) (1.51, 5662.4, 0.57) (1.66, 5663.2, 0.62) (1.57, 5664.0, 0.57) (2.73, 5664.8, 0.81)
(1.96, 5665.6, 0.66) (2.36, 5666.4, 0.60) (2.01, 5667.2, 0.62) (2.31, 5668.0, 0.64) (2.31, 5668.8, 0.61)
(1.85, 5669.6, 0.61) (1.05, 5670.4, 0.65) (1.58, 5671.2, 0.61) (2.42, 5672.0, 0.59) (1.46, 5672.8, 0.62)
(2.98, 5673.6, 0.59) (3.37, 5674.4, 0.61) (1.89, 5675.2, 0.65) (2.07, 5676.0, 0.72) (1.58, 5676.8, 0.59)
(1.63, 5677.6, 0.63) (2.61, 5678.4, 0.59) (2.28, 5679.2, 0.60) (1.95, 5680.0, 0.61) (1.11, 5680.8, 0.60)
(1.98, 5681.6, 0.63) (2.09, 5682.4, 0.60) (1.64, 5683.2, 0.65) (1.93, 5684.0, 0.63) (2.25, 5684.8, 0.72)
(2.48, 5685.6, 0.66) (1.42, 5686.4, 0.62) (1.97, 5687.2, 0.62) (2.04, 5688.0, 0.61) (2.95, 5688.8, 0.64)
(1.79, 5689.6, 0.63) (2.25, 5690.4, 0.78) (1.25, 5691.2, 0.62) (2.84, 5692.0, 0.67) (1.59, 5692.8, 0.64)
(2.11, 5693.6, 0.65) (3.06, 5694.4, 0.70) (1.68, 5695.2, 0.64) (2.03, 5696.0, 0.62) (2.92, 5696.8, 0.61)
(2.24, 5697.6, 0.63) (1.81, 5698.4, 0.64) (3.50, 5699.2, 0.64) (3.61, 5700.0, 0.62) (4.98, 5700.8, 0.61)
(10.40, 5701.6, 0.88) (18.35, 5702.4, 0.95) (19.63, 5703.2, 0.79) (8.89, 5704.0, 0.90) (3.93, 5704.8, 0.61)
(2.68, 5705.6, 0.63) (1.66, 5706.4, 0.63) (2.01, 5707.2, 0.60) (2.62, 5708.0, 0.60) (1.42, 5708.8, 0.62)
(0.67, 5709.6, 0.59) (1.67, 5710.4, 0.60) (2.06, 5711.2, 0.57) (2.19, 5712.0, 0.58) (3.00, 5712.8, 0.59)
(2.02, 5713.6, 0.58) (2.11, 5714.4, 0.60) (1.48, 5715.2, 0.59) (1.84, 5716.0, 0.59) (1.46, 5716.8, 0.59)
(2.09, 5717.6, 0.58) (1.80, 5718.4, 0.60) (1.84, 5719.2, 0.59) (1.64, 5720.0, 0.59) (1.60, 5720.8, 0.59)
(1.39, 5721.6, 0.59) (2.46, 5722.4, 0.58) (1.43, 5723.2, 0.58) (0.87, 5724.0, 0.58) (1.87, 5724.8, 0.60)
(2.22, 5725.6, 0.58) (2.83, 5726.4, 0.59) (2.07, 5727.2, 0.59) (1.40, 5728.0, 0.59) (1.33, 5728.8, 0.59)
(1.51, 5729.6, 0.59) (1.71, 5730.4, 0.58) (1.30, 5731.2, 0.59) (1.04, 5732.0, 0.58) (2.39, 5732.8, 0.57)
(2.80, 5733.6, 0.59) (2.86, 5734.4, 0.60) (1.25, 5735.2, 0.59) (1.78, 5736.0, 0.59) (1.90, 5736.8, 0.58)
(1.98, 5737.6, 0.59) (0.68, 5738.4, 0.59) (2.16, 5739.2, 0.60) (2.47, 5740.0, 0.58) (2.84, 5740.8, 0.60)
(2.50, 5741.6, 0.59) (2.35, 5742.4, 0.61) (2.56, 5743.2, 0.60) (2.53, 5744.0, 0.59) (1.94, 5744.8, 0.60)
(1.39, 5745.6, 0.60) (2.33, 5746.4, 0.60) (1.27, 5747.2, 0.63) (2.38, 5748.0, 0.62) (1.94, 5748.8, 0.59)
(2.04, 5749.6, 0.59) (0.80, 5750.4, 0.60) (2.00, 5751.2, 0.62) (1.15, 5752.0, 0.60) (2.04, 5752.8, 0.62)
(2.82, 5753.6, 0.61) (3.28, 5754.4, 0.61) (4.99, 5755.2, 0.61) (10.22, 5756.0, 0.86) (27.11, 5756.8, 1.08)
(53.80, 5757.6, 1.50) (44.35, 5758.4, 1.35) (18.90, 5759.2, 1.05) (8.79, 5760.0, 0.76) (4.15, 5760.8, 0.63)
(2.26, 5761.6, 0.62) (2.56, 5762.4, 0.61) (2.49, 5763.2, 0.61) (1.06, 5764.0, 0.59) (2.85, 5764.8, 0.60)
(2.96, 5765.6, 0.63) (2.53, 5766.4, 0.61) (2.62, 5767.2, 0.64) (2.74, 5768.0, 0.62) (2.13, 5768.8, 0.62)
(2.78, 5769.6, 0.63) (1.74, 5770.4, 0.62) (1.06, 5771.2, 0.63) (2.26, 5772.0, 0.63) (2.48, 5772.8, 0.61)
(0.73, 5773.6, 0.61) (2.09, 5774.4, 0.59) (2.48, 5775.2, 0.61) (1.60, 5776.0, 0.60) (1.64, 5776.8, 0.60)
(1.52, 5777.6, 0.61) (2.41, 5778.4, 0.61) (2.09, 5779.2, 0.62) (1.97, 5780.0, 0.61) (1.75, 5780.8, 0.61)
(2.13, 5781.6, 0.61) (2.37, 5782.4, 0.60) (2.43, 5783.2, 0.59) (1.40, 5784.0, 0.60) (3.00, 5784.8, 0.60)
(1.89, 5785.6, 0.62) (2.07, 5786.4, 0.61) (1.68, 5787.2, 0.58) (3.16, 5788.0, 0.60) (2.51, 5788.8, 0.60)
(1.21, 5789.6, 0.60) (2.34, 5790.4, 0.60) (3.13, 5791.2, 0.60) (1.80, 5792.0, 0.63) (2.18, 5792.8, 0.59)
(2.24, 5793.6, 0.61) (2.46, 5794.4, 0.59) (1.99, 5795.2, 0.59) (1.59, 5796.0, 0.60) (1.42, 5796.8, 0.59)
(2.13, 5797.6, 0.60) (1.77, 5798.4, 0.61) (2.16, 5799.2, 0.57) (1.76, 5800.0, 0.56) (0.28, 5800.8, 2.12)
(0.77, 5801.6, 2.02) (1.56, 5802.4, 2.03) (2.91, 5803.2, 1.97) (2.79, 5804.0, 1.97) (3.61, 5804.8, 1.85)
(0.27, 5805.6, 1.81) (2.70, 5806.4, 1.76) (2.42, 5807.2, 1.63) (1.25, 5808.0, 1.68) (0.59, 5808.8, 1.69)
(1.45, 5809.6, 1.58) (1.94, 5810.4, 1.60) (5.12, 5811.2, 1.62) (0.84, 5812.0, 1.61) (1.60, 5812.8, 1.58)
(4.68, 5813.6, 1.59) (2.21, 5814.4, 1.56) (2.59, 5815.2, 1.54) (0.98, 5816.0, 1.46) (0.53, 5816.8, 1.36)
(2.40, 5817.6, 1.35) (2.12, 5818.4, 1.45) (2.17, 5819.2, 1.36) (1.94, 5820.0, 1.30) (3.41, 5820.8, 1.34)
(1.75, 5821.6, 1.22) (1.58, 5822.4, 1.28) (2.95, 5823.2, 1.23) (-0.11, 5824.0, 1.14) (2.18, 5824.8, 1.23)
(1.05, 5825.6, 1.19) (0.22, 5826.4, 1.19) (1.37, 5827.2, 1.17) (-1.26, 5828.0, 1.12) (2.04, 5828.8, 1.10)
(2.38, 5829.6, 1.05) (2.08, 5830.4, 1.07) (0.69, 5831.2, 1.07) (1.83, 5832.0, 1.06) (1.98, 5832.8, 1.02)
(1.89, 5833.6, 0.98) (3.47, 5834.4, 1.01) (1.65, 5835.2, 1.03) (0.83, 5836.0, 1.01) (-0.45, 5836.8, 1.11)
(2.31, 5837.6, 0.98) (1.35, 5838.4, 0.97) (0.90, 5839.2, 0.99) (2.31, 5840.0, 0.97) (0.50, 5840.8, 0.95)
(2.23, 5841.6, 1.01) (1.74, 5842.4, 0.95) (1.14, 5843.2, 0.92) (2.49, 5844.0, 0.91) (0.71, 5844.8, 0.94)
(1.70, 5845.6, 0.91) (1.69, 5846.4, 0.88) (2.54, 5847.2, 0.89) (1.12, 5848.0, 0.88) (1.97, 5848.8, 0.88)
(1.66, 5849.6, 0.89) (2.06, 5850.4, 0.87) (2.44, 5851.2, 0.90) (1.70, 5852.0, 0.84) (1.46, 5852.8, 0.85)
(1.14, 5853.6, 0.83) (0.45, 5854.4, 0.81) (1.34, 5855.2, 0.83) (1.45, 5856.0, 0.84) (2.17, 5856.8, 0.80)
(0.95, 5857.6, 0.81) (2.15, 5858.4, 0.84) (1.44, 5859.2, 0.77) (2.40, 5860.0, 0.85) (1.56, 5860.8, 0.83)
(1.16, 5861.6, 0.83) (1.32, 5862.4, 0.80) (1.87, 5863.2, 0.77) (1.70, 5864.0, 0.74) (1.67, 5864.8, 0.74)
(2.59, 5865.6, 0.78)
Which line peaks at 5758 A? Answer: [O III]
